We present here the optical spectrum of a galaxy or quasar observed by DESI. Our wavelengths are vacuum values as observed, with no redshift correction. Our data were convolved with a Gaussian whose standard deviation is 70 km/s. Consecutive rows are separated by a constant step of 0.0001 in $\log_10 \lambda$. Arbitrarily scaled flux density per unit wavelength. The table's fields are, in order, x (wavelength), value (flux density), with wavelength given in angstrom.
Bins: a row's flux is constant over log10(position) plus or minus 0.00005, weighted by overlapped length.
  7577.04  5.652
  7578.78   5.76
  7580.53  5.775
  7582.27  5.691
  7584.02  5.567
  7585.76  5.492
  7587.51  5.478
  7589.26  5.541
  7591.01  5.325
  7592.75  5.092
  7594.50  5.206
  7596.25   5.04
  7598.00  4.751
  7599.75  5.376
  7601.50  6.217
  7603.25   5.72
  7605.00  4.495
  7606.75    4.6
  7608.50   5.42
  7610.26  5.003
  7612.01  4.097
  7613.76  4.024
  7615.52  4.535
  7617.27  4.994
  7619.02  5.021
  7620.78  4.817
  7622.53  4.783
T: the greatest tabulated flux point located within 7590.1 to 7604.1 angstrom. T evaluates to 6.217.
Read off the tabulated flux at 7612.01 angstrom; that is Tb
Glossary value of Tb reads 4.097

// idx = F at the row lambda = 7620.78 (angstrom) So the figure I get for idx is 4.817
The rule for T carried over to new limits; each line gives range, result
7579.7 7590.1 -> 5.775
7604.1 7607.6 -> 4.6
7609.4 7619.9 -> 5.021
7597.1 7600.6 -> 5.376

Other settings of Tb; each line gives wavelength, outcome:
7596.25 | 5.04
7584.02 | 5.567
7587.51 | 5.478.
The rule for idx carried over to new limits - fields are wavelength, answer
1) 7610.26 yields 5.003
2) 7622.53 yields 4.783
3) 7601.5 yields 6.217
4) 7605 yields 4.495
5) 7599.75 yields 5.376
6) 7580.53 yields 5.775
